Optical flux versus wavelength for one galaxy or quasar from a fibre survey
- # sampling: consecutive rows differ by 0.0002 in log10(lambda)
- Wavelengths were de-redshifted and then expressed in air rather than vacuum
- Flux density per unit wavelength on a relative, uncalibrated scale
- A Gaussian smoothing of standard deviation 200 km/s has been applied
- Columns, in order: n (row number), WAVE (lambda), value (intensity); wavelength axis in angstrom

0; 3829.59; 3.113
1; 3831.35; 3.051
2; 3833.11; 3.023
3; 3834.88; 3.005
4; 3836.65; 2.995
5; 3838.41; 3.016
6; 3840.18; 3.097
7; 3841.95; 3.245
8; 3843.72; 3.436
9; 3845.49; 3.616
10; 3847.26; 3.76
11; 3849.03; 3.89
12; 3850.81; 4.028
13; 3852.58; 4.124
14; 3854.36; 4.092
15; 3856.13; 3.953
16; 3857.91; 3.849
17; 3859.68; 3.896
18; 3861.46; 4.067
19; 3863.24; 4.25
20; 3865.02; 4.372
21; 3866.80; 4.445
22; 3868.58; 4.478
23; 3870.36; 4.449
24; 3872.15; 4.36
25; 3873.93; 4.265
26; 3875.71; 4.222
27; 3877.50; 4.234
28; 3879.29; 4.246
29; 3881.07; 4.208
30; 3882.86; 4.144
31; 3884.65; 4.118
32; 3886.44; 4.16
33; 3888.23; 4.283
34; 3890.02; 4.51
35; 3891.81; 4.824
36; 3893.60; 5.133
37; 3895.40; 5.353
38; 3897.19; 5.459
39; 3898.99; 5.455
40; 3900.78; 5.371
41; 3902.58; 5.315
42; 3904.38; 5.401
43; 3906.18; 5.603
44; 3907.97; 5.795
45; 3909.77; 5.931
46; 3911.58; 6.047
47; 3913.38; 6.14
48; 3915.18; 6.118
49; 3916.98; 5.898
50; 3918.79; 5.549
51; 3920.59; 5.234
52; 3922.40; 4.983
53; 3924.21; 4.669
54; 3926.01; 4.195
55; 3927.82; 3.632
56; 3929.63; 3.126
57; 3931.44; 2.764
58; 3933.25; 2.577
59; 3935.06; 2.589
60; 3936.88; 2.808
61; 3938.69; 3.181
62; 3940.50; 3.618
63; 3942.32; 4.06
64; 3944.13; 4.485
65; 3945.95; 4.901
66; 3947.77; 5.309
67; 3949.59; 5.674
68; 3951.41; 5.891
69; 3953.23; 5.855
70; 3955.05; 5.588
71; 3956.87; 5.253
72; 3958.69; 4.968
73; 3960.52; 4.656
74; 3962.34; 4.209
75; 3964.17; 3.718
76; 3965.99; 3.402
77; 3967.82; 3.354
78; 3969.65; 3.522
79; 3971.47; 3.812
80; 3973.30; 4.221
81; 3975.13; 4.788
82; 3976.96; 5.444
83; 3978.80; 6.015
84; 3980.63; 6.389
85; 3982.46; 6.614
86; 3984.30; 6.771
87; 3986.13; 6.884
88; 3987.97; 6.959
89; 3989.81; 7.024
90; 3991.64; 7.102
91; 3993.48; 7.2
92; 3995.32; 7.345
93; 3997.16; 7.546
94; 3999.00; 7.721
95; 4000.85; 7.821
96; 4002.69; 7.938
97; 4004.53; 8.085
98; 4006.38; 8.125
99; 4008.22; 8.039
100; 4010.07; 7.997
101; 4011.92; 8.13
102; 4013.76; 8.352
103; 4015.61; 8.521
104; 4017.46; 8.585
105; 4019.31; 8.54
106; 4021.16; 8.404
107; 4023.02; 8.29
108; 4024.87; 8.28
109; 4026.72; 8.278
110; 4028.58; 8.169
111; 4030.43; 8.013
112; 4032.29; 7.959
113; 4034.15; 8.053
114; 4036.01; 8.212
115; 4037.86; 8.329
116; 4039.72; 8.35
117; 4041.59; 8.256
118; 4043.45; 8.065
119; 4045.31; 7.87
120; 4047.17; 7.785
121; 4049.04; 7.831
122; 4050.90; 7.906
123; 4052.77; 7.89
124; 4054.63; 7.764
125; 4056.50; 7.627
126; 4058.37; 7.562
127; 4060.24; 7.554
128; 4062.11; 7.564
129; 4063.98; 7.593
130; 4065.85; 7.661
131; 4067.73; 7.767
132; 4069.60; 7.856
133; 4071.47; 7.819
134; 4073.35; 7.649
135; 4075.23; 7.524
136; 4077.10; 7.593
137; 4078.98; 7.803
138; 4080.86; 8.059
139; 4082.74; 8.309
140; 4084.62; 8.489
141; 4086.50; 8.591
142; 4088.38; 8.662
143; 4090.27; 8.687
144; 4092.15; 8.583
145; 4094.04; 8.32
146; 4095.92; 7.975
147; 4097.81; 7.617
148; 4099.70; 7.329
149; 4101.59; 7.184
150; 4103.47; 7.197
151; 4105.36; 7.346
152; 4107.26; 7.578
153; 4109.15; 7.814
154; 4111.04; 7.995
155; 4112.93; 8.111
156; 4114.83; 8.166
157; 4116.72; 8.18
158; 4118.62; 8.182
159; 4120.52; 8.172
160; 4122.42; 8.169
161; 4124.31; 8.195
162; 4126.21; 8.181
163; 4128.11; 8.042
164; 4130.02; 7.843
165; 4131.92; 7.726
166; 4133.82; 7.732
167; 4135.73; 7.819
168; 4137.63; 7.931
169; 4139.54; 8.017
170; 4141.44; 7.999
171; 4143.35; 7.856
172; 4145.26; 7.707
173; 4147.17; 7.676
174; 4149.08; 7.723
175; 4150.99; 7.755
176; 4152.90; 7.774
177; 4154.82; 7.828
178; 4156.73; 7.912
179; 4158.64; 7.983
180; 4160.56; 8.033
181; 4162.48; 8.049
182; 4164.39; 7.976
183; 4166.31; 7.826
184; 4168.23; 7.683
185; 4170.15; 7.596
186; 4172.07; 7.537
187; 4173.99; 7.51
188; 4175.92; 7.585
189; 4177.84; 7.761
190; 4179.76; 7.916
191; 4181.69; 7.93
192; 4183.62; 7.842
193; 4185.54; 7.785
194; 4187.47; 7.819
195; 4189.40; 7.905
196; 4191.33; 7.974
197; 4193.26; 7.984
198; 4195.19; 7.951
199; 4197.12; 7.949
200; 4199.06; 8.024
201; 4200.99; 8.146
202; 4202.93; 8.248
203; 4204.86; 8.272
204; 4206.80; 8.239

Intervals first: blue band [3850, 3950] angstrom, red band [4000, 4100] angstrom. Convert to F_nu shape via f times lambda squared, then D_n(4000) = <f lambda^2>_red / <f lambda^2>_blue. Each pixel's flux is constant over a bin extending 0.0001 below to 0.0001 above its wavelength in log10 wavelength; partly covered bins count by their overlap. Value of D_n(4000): 1.91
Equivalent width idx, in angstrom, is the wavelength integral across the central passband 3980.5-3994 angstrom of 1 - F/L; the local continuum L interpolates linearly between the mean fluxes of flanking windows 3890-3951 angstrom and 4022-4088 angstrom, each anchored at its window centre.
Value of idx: -1.1 angstrom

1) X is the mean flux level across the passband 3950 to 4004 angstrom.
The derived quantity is 5.81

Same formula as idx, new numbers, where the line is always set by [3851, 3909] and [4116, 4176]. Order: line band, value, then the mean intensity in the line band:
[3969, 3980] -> 2.0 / 4.71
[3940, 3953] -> 1.1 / 4.94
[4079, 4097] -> -3.0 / 8.37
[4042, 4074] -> -4.6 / 7.76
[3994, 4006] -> -3.3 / 7.74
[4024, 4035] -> -2.9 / 8.12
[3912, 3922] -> -1.4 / 5.76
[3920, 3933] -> 2.9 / 3.98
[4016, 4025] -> -3.0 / 8.44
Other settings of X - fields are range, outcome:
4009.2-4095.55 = 8.07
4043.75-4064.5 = 7.74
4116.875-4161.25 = 7.93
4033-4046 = 8.16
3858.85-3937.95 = 4.6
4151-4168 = 7.9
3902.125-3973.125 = 4.6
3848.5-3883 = 4.18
